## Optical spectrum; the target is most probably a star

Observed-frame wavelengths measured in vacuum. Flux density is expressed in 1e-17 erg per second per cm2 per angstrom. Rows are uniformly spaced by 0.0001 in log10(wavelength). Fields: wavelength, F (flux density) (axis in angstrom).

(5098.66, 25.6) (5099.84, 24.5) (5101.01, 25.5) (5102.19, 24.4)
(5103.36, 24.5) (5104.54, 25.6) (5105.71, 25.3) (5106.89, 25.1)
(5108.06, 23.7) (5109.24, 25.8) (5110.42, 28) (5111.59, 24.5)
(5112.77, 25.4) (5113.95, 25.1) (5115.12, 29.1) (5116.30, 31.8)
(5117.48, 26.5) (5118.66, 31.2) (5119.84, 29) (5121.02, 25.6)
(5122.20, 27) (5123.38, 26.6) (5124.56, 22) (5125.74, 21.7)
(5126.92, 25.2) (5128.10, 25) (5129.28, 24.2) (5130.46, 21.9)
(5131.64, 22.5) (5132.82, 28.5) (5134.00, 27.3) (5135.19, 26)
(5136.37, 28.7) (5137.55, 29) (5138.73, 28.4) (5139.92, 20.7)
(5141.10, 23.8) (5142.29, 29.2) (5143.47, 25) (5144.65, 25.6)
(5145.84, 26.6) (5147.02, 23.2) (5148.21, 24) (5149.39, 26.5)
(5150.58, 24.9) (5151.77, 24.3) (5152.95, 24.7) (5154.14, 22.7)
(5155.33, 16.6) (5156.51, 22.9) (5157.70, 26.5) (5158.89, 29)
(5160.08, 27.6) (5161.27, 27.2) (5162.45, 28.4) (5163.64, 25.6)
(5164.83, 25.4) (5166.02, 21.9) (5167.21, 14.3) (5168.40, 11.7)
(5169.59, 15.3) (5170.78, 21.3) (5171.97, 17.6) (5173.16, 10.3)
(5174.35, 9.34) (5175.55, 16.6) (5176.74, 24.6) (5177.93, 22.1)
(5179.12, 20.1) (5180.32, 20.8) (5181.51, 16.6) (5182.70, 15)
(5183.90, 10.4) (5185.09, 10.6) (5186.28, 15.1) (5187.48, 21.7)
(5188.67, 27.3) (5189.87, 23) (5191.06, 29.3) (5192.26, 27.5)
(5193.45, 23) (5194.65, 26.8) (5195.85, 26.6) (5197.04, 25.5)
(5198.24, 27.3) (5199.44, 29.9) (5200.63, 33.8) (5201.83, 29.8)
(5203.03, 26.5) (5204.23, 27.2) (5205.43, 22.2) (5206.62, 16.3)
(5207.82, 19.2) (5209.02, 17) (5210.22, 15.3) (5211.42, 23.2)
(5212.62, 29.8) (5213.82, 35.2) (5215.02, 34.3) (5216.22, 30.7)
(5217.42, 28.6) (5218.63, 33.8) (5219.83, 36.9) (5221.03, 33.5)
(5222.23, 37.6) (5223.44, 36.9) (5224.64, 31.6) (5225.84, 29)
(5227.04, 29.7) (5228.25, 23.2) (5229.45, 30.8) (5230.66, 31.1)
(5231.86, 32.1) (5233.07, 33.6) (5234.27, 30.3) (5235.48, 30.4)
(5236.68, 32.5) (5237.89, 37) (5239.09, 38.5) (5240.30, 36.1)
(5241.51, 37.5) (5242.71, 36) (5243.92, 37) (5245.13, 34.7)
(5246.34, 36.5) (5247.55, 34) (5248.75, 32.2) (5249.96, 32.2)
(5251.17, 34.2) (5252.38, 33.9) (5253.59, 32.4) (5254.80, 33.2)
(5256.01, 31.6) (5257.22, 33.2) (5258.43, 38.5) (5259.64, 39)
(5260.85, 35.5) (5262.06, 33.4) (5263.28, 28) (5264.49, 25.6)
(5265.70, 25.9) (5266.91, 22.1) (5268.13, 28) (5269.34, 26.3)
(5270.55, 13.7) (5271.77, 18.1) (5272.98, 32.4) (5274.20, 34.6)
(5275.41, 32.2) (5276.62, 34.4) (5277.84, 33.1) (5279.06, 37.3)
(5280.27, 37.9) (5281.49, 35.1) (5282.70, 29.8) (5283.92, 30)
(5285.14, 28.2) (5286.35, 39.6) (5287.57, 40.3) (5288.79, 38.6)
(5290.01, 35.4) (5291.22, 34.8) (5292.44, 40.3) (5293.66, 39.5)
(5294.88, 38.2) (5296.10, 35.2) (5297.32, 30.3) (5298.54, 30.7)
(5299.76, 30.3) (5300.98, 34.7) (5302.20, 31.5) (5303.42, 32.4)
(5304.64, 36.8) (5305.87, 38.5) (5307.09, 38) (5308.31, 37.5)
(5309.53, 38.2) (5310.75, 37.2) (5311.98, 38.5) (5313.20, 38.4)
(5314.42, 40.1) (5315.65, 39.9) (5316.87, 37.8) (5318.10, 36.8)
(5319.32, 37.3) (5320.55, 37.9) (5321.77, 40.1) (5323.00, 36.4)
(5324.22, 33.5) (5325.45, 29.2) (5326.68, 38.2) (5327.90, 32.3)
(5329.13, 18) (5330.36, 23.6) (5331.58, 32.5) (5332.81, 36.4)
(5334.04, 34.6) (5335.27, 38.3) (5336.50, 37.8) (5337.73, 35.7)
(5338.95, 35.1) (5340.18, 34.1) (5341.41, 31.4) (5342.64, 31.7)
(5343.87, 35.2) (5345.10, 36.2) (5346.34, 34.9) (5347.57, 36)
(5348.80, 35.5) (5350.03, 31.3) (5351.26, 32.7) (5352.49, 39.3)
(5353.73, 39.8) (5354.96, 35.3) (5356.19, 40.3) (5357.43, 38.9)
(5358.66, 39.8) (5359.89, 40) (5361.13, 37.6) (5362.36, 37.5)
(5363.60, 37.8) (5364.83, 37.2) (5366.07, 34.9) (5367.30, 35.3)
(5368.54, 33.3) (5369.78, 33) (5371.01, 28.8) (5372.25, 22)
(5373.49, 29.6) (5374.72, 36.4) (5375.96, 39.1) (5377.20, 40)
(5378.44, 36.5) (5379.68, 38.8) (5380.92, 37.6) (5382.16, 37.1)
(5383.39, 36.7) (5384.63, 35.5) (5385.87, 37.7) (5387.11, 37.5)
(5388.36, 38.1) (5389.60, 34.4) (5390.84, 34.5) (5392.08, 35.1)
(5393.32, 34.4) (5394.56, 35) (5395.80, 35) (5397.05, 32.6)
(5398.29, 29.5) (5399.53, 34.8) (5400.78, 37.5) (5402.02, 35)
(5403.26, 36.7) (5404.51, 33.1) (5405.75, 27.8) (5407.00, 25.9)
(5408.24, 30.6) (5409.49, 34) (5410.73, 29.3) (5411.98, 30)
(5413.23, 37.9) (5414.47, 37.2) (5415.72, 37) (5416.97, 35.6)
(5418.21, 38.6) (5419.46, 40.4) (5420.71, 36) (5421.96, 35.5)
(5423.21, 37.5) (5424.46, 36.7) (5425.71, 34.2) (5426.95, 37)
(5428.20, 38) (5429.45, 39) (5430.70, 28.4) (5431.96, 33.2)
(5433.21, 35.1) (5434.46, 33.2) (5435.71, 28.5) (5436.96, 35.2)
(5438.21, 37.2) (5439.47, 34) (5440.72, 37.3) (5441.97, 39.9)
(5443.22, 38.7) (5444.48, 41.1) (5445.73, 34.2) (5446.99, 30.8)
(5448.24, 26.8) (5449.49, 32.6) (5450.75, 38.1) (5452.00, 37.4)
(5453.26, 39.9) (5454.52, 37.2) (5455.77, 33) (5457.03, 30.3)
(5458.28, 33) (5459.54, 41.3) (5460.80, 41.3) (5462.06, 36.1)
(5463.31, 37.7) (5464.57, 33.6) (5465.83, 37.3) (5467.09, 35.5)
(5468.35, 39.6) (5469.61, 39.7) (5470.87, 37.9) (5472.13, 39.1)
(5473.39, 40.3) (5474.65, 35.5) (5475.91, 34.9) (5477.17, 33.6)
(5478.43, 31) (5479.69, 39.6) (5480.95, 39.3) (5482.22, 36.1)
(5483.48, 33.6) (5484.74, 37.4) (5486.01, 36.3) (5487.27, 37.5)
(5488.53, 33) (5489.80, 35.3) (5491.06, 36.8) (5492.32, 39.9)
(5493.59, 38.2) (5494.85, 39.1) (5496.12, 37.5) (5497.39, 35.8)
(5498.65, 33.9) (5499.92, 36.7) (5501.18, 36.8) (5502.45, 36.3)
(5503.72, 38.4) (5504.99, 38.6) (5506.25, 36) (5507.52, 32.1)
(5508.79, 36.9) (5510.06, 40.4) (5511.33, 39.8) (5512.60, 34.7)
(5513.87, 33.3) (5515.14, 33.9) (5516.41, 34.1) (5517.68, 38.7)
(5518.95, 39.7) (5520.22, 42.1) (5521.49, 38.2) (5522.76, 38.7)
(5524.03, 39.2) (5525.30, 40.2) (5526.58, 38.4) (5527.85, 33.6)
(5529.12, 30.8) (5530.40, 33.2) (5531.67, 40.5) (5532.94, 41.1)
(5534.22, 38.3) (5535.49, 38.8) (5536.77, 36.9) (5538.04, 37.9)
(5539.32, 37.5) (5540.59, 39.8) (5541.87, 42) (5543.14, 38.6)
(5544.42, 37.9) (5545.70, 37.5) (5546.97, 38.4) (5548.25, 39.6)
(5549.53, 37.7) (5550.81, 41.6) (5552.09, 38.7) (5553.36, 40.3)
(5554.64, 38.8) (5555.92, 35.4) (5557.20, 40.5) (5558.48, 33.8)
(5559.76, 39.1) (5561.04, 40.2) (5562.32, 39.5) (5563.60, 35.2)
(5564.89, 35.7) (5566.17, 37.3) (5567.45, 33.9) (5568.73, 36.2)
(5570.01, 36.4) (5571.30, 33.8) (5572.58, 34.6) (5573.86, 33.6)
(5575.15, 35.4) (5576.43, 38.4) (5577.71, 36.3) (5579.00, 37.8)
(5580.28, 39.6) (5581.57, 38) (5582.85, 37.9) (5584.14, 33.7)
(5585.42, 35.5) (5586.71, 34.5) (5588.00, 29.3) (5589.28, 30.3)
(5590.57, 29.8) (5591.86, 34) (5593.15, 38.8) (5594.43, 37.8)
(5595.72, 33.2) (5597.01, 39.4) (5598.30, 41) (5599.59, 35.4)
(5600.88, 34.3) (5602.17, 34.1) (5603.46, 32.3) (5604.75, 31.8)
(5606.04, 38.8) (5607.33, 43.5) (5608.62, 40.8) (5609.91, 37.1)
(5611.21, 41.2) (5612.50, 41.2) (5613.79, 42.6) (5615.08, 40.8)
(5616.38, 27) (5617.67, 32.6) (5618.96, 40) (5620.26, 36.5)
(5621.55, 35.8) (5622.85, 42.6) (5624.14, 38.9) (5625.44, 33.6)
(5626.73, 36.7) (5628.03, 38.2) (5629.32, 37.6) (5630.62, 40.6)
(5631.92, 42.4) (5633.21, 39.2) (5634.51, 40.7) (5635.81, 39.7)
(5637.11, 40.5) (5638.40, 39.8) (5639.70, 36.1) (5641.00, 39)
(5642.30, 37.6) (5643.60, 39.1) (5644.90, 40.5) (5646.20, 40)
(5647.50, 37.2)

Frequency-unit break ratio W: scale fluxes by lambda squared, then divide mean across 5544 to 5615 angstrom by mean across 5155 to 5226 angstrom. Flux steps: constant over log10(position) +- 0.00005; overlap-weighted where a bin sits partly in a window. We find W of 1.8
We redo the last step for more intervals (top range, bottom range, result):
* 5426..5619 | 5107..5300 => 1.48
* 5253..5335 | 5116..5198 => 1.53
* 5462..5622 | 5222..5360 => 1.19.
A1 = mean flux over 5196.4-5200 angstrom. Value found 27.5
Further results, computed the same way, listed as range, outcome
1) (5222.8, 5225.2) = 34.3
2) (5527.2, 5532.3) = 34.5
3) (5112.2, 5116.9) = 27.9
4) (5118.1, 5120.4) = 30.1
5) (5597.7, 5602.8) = 36.2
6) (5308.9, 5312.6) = 38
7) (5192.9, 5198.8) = 25.8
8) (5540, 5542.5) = 40.9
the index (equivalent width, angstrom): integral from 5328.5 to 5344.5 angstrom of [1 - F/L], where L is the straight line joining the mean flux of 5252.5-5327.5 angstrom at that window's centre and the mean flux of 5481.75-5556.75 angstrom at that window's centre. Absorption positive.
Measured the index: 0.9 angstrom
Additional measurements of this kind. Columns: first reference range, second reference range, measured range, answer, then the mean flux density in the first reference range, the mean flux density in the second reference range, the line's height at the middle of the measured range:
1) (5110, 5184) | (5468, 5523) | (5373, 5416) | -2.3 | 23.5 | 36.9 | 33.1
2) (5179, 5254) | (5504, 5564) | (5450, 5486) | -0.8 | 28.5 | 37.9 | 35.9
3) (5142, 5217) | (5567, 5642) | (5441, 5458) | -1.9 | 23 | 36.9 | 31.8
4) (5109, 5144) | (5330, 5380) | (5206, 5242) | -0.3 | 26.2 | 35.3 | 30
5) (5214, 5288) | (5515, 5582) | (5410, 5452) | 0.3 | 32.4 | 37.6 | 35.6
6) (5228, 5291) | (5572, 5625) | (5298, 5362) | -4.1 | 32.5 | 36.5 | 33.3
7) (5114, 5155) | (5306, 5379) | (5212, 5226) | -1.7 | 25.8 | 35.5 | 29.7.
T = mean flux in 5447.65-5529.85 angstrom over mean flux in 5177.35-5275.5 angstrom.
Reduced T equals 1.28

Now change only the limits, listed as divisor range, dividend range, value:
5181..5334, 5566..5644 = 1.18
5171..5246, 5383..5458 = 1.30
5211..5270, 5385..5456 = 1.08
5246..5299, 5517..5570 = 1.17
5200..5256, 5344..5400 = 1.15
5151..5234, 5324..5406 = 1.42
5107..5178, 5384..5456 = 1.45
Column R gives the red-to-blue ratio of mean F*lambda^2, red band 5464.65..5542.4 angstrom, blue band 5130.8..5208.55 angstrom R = 1.83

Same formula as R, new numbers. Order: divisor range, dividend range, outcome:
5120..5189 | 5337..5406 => 1.71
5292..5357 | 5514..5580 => 1.15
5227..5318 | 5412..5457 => 1.13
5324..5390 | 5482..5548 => 1.13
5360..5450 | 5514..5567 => 1.14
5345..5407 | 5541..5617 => 1.12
